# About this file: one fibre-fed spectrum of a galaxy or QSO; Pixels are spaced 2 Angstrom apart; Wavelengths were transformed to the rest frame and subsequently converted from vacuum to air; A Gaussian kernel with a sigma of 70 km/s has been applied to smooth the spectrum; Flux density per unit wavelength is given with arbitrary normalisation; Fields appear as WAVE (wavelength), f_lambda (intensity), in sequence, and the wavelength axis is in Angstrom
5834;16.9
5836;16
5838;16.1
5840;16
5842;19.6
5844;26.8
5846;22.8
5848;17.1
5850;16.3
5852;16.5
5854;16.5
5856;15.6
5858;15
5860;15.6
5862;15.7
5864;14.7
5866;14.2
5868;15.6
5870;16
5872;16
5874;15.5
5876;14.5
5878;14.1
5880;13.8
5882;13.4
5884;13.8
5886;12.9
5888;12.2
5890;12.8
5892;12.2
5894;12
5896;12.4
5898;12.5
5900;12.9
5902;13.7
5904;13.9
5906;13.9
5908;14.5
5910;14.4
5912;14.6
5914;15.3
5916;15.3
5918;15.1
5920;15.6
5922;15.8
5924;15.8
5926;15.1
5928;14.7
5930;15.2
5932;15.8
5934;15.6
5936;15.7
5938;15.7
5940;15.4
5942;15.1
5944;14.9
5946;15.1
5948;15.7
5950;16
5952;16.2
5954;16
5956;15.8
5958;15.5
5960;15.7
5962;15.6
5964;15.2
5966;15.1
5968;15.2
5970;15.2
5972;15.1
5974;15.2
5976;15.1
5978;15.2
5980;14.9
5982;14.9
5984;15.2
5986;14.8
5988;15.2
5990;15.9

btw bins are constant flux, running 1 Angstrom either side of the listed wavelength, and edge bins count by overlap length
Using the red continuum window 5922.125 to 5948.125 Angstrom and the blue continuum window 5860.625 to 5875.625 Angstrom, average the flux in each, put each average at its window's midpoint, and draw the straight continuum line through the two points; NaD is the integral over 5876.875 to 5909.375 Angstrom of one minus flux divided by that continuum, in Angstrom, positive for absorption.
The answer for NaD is 4.6 Angstrom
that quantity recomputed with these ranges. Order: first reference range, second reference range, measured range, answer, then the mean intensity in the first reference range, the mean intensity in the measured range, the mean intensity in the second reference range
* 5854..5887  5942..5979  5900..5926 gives 0.60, 14.8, 14.8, 15.4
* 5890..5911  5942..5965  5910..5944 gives -2.19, 13.2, 15.3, 15.6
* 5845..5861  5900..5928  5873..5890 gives 2.36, 16.9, 13.7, 14.8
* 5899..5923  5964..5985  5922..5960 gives -1.78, 14.6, 15.5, 15.1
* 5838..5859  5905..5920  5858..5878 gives 2.18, 18.1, 15.2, 14.8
